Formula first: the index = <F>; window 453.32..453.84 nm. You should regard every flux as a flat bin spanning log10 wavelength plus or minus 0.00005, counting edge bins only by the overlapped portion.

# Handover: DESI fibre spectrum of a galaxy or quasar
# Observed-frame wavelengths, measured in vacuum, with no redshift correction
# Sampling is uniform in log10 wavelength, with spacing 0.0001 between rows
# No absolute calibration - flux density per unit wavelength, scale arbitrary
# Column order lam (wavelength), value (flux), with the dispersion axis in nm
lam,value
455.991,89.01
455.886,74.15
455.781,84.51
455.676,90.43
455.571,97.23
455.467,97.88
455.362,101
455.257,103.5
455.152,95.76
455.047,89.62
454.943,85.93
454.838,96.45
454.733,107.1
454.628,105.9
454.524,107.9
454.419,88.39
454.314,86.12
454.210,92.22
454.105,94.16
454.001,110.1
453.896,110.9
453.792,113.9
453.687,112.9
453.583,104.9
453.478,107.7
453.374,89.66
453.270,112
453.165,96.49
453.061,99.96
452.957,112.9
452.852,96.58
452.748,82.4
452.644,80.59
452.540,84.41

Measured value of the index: 106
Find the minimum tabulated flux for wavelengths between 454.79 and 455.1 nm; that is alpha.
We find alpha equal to 85.93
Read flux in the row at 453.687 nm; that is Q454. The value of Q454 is 112.9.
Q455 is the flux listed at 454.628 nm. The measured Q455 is 105.9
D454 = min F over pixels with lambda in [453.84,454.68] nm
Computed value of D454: 86.12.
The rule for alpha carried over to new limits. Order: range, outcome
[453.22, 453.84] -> 89.66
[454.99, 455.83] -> 84.51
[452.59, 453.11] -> 80.59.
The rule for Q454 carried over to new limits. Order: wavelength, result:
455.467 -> 97.88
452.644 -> 80.59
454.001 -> 110.1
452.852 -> 96.58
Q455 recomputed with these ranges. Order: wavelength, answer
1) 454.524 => 107.9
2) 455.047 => 89.62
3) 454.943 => 85.93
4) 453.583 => 104.9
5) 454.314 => 86.12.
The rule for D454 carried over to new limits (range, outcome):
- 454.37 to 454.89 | 88.39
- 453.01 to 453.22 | 96.49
